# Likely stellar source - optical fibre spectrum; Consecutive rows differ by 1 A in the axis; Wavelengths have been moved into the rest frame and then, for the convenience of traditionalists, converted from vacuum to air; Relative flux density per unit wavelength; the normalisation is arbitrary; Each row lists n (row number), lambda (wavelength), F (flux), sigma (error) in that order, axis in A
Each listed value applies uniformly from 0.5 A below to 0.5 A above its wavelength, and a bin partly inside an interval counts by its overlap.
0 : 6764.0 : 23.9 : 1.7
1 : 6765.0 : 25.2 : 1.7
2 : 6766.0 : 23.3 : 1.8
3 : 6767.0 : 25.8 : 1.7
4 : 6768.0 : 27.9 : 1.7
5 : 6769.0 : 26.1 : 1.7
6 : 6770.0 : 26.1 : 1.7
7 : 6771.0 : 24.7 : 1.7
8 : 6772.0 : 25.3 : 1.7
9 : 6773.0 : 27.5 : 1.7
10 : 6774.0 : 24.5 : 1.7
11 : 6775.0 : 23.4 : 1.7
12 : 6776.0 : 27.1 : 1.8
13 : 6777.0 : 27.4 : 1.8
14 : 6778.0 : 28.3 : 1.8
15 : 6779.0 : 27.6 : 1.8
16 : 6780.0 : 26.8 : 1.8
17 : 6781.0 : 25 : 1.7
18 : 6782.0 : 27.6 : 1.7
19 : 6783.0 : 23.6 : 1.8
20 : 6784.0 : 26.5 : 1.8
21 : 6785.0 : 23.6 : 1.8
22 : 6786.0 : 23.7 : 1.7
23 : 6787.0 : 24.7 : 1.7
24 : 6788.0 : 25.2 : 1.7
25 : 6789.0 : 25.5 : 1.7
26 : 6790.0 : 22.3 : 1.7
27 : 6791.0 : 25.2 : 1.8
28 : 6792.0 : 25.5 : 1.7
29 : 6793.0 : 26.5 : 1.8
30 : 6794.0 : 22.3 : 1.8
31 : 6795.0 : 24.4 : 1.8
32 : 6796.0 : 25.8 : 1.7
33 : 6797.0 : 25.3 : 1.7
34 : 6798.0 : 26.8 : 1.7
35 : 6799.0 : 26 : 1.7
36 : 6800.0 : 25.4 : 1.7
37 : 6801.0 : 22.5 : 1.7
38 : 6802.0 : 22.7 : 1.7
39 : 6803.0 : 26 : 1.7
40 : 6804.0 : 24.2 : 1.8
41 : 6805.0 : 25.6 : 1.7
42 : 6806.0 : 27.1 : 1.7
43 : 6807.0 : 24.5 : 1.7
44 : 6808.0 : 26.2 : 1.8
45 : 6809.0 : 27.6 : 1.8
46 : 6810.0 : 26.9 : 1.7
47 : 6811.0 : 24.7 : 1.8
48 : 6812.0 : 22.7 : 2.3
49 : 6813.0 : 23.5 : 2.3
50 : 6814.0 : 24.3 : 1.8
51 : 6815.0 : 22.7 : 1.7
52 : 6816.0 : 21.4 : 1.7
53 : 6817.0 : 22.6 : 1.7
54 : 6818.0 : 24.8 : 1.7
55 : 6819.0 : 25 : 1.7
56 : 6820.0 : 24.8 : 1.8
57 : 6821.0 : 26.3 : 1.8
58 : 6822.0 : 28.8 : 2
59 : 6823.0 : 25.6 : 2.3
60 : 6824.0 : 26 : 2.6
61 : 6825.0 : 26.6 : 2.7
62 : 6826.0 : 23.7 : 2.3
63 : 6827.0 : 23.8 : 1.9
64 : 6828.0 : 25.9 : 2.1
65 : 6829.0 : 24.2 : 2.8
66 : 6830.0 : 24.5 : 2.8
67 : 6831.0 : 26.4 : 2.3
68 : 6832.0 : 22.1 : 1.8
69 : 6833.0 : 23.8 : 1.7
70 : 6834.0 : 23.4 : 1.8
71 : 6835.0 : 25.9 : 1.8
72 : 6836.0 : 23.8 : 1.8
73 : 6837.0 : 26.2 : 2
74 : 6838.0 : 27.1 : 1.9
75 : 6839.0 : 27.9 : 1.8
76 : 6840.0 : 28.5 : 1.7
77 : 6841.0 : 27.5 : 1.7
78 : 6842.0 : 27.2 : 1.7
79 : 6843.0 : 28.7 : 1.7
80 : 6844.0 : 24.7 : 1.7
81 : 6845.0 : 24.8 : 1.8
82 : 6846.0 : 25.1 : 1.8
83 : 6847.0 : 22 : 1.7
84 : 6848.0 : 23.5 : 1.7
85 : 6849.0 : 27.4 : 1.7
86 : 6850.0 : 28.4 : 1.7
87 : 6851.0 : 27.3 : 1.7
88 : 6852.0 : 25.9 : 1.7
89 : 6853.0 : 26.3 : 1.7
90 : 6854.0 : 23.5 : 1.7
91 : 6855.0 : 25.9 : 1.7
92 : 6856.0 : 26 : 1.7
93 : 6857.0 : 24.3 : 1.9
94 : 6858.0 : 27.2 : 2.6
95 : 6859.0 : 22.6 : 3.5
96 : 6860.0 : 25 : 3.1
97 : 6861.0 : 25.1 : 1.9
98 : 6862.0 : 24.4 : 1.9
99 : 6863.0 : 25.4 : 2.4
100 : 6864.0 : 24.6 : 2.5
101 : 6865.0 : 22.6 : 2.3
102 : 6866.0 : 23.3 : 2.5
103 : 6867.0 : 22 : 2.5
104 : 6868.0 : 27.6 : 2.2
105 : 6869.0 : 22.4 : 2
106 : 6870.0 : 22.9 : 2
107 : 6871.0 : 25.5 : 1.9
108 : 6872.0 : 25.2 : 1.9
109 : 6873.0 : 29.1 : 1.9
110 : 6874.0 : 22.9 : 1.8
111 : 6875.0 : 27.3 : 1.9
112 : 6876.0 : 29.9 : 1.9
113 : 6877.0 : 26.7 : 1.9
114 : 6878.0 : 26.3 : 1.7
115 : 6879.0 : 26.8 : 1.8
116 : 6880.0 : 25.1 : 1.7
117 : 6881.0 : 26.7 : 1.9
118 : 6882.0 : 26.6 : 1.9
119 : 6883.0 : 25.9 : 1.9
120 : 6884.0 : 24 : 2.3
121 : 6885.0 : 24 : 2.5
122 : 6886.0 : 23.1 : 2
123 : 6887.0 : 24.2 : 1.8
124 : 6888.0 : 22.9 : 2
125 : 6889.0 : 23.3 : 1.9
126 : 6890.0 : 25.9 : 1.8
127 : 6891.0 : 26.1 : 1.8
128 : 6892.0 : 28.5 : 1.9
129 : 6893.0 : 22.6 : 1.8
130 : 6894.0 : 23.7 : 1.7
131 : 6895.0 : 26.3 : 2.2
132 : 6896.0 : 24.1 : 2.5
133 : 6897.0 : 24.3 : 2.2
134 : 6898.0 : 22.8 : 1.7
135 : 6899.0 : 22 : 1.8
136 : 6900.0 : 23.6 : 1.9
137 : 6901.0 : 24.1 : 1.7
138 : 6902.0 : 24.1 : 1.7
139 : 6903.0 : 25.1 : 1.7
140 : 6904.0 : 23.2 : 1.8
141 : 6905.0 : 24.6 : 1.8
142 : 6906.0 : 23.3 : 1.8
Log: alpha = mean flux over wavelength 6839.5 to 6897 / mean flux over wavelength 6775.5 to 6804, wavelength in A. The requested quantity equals 1.00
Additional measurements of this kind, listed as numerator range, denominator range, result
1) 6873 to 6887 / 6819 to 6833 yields 1.03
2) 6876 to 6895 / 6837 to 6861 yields 0.98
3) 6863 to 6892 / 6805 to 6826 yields 1.00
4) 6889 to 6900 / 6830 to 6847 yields 0.96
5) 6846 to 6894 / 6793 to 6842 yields 1.00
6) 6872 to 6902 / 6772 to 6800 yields 0.99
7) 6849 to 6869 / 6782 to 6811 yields 1.00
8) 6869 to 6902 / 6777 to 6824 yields 1.00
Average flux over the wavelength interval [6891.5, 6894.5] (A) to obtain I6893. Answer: 24.9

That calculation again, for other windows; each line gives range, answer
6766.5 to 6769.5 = 26.6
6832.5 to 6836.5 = 24.2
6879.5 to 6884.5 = 25.7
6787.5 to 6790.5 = 24.3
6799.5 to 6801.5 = 23.9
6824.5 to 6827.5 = 24.7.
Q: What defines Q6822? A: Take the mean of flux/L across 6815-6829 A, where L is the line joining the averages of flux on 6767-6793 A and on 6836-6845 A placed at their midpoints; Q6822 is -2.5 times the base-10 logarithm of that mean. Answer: 0.07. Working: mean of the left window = 25.7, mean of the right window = 26.9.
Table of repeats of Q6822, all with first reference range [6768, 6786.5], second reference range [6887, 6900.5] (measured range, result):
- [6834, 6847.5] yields -0.04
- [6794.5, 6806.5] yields 0.02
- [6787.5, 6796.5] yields 0.04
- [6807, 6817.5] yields 0.05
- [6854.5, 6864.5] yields -0.01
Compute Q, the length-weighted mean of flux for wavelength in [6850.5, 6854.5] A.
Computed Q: 25.8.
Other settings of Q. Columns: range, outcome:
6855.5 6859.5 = 25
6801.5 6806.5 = 25.1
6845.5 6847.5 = 23.6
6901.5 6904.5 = 24.1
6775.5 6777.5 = 27.2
